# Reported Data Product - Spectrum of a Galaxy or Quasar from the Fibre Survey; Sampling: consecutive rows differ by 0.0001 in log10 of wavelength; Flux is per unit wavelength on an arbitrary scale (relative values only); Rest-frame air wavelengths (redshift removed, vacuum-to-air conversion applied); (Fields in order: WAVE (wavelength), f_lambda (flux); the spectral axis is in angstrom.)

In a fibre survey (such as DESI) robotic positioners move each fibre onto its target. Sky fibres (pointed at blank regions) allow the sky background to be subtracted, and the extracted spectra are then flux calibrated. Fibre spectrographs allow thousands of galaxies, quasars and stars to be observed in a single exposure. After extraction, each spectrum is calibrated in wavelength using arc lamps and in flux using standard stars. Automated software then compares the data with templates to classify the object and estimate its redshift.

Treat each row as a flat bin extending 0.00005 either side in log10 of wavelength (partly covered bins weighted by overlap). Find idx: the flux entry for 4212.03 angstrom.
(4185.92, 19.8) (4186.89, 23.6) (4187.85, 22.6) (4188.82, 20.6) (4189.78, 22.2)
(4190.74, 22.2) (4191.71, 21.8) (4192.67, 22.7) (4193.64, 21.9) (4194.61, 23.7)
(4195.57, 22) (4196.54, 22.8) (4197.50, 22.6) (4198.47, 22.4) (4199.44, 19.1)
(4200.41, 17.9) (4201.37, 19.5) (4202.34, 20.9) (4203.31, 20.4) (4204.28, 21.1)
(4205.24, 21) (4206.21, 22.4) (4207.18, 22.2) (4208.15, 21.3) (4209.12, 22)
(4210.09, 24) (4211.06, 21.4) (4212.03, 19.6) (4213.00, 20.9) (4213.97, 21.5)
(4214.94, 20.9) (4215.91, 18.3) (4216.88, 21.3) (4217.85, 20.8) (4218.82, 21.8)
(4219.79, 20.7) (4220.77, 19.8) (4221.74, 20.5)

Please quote 19.6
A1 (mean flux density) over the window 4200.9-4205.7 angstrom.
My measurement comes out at 20.6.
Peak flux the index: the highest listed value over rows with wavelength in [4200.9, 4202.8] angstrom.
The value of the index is 20.9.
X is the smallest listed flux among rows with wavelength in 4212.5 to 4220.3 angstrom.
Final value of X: 18.3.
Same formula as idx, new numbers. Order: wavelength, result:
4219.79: 20.7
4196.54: 22.8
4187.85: 22.6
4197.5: 22.6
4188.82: 20.6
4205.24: 21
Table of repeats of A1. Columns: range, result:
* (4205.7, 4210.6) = 22.3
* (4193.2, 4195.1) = 22.8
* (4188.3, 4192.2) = 21.7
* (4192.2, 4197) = 22.6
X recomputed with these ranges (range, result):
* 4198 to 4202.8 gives 17.9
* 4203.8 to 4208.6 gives 21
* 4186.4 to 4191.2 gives 20.6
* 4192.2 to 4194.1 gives 21.9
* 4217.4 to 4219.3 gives 20.8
